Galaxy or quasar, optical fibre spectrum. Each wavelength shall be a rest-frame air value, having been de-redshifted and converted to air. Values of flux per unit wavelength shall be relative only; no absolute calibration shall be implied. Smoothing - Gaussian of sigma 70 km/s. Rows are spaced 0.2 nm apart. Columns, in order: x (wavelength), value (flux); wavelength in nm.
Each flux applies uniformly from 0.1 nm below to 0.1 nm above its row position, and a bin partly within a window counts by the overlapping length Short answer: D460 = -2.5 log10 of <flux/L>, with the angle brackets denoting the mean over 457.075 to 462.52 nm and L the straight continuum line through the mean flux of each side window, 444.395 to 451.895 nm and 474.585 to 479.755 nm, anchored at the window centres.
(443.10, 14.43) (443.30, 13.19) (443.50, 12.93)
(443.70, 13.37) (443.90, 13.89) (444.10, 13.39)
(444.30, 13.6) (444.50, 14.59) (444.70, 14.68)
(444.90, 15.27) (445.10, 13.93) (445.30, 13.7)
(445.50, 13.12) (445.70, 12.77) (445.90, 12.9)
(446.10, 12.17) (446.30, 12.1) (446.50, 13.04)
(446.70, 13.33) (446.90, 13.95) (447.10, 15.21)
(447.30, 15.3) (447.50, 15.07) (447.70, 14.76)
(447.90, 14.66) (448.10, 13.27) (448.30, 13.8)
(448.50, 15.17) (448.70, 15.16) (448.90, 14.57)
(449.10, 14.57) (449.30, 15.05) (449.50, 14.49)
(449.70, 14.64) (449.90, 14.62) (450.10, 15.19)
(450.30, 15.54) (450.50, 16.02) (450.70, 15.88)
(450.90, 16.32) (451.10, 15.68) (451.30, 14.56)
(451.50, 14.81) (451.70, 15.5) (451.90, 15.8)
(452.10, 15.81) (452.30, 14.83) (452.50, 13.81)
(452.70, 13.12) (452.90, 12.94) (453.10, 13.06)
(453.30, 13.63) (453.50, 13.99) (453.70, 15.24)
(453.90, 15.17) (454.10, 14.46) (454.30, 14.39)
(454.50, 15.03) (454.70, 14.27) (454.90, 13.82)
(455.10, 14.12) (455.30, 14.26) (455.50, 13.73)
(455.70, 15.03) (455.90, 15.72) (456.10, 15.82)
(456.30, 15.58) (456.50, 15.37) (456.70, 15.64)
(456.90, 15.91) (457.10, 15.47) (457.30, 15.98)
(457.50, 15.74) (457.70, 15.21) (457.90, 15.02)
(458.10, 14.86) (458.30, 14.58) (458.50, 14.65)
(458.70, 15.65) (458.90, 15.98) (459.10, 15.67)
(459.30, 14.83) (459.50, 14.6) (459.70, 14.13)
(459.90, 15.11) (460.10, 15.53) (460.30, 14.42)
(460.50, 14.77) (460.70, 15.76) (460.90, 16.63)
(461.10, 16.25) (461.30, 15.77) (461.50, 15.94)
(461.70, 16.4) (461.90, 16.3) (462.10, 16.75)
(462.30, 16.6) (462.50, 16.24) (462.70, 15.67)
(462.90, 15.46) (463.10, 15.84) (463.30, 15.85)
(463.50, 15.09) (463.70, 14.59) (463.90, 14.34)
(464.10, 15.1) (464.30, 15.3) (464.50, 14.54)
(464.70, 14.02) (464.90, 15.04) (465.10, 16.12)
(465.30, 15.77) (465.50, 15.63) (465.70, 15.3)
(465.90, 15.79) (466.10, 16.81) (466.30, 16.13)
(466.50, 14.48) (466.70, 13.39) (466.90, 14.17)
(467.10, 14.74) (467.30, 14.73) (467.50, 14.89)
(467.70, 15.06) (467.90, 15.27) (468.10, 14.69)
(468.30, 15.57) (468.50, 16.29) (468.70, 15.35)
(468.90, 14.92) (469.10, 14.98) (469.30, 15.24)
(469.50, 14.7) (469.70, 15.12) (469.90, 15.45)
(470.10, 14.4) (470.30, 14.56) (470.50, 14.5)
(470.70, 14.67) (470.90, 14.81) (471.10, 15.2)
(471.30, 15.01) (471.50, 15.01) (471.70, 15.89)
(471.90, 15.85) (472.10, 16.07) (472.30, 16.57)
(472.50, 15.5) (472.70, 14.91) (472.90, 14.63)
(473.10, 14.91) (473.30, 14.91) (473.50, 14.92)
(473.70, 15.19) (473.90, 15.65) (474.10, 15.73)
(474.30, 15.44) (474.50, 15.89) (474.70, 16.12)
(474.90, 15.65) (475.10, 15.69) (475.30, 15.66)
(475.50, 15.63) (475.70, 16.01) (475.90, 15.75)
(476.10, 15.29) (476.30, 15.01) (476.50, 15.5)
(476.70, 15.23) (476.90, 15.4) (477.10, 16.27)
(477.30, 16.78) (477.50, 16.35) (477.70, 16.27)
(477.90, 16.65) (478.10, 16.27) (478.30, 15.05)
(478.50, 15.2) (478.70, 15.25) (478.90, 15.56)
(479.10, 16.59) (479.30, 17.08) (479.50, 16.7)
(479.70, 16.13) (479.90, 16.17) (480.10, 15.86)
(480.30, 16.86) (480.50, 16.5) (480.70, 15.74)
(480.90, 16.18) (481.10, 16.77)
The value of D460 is -0.033 mag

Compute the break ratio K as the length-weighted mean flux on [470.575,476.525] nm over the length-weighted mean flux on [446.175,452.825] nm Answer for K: 1.05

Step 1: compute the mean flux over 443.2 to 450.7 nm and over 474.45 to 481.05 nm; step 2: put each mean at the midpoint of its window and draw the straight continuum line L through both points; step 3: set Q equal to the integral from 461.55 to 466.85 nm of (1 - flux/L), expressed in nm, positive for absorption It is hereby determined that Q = -0.11 nm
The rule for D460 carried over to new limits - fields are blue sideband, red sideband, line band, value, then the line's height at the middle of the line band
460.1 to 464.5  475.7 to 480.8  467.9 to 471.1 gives 0.05 mag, 15.8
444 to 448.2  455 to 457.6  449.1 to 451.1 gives -0.06 mag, 14.4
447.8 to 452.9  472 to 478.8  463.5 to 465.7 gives 0.02 mag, 15.3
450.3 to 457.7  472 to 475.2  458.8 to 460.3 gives 0.00 mag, 15.1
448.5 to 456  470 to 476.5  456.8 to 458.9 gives -0.03 mag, 14.9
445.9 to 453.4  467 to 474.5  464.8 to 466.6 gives -0.05 mag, 15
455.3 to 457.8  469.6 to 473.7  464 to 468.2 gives 0.01 mag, 15.2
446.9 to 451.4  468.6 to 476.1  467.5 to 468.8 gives -0.01 mag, 15.2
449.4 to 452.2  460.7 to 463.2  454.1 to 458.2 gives 0.05 mag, 15.7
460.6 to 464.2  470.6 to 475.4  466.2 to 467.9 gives 0.06 mag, 15.6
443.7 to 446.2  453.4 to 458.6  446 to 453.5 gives -0.02 mag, 14.2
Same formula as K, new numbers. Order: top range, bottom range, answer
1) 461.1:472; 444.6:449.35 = 1.09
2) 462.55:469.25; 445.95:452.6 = 1.04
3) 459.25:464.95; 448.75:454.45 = 1.04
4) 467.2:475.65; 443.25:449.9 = 1.09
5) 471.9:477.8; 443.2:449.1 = 1.12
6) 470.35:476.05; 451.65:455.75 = 1.07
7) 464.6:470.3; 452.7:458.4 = 1.03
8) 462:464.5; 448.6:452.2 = 1.02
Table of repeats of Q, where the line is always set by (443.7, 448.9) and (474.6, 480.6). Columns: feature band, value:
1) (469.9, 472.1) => 0.067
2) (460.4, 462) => -0.115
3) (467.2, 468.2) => 0.025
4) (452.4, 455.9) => 0.070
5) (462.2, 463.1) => -0.059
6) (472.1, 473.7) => 0.041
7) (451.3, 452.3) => -0.071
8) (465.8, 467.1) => 0.012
